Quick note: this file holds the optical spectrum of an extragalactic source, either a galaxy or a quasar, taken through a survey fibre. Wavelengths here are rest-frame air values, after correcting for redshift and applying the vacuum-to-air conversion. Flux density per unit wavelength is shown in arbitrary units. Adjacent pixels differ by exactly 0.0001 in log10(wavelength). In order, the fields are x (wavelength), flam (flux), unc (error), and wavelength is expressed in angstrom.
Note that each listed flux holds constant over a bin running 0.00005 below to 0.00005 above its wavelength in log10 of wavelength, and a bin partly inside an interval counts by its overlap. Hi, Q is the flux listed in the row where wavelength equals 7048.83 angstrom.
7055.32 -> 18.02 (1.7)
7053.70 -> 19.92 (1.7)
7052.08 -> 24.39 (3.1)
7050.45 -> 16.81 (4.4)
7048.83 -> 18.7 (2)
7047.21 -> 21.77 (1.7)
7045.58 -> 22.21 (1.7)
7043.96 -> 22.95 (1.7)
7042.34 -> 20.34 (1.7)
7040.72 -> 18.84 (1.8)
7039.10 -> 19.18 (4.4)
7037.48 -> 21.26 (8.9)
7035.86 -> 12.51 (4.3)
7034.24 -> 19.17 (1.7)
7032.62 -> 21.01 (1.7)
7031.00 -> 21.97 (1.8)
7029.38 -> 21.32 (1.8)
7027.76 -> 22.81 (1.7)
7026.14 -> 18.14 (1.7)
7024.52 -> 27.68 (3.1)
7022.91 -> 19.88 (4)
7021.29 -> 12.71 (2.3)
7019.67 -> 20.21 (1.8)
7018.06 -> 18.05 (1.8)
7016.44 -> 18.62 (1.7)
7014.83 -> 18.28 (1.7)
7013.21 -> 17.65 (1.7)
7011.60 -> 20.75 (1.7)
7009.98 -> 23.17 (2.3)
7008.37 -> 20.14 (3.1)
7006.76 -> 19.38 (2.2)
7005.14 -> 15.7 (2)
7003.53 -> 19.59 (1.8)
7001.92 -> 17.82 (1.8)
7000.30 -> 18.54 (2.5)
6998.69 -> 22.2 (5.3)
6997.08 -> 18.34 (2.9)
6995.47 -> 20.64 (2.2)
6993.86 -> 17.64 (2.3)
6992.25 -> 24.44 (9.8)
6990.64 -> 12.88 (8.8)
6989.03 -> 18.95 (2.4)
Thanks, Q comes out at 18.7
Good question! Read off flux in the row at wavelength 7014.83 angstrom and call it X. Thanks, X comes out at 18.28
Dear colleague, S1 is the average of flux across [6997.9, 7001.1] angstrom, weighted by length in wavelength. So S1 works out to 20.4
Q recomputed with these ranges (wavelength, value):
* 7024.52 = 27.68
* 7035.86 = 12.51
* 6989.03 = 18.95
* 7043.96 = 22.95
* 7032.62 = 21.01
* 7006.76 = 19.38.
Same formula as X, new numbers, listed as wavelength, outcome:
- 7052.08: 24.39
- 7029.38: 21.32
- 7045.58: 22.21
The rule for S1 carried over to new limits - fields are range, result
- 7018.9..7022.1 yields 16.4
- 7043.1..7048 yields 22.3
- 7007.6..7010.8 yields 21.7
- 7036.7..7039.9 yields 20.2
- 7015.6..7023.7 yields 17.9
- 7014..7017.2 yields 18.4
